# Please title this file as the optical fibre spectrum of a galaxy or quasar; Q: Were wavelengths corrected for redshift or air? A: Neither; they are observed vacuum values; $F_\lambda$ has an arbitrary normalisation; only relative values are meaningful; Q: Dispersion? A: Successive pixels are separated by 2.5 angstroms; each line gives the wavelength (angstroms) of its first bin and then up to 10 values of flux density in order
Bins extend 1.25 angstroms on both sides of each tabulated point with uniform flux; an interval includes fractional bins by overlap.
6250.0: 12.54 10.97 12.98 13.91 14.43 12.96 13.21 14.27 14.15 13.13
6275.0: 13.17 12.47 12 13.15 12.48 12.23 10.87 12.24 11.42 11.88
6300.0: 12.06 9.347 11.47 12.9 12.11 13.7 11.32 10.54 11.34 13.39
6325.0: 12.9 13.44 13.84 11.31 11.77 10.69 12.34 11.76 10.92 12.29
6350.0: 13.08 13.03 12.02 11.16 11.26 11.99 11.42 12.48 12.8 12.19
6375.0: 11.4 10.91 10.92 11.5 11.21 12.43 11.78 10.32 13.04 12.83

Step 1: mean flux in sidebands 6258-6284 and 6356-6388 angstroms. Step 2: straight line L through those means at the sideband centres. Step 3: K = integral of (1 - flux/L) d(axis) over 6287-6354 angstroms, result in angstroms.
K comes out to 2.55 angstroms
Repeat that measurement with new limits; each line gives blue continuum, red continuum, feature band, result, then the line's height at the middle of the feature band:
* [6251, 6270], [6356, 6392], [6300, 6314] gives 0.8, 12.6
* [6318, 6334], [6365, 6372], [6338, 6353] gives 0.4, 12.5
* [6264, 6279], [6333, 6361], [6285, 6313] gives 2.2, 12.8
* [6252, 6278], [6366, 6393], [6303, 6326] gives 1.0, 12.6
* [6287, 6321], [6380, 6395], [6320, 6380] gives -2.4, 11.6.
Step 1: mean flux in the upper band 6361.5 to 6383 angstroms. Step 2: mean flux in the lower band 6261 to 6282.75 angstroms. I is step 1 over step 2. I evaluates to 0.89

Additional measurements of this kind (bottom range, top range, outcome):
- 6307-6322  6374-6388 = 0.94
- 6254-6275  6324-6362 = 0.89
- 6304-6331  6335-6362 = 0.95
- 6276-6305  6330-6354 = 1.02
